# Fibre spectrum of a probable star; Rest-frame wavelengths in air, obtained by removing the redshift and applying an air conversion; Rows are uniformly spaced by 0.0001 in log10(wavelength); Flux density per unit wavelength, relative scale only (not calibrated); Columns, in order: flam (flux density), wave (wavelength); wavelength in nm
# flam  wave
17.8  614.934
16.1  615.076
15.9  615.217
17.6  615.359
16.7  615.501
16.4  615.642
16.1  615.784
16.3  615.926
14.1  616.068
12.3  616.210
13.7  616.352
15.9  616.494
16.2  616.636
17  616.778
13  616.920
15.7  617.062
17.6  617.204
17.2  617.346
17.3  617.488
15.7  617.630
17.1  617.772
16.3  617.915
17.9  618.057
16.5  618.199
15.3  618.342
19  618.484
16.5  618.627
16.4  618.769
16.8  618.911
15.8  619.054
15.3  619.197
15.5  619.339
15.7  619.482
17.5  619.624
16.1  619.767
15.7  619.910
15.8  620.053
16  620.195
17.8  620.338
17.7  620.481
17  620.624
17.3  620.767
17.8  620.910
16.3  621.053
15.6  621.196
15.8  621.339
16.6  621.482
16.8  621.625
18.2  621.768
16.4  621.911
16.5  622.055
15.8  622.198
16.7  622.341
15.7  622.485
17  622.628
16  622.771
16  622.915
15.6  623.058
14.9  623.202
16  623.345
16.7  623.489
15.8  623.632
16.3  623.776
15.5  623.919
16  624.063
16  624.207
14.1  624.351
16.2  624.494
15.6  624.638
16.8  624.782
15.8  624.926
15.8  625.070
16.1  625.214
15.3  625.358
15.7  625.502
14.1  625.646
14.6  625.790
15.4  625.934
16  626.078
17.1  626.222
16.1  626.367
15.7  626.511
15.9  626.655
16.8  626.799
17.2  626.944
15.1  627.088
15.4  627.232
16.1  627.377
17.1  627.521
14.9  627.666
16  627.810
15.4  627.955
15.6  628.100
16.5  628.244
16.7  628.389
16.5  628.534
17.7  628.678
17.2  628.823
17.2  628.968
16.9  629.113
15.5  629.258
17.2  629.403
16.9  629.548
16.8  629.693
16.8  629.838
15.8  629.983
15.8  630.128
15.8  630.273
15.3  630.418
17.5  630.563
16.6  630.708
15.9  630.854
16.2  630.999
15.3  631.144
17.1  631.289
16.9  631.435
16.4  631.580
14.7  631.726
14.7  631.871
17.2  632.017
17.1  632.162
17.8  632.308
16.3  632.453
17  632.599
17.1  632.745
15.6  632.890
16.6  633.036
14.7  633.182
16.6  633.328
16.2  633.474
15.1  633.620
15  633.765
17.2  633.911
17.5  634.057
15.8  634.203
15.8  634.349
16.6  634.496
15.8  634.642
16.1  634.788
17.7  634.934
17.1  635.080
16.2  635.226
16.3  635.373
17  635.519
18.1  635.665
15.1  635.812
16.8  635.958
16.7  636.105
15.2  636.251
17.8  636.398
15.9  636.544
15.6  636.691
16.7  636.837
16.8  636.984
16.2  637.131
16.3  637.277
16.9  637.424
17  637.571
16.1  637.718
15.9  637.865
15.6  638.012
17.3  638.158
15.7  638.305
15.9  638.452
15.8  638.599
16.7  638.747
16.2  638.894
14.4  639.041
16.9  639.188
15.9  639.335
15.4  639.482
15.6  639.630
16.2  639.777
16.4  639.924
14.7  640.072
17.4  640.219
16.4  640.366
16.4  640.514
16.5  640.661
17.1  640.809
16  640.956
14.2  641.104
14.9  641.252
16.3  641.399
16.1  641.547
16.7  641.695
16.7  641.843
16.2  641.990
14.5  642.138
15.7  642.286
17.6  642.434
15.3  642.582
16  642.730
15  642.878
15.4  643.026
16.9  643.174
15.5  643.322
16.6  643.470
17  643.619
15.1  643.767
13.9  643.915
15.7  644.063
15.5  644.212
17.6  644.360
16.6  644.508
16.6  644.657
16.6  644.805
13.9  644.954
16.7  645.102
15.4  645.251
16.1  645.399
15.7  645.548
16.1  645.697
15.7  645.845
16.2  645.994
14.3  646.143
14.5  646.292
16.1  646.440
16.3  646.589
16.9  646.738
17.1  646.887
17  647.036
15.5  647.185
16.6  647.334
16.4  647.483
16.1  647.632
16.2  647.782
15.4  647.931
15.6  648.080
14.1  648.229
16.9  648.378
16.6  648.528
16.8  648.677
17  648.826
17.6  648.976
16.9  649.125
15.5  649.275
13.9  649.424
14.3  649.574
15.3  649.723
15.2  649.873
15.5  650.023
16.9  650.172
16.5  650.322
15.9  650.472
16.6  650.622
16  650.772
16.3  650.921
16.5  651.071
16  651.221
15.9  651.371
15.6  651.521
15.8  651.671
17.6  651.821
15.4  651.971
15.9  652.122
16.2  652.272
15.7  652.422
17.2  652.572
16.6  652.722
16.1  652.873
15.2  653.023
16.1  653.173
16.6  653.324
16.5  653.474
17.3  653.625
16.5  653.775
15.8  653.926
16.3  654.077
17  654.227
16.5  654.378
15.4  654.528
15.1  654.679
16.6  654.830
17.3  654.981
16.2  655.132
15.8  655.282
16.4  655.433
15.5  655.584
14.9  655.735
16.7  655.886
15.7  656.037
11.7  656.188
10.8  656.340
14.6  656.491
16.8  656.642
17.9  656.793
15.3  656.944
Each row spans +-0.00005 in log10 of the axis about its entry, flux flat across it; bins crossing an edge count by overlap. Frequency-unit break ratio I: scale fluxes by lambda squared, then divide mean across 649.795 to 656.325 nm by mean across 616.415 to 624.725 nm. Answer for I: 1.09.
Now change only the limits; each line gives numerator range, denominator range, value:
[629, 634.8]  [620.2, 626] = 1.04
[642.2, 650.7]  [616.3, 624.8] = 1.06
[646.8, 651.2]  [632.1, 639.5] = 1.03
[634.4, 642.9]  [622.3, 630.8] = 1.05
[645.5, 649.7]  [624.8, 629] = 1.06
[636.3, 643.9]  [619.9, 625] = 1.05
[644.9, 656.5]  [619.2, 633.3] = 1.06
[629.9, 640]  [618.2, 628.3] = 1.05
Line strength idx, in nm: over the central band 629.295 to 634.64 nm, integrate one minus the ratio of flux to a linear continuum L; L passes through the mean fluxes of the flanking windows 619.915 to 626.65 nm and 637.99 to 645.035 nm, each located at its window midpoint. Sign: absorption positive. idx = -0.08 nm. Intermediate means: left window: 16.1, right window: 16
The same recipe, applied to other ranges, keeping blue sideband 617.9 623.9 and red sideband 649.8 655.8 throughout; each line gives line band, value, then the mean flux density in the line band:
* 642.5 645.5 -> 0.067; 15.9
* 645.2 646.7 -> 0.051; 15.7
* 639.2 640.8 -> 0.011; 16.2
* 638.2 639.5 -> 0.028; 15.9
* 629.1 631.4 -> 0.003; 16.3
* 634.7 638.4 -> -0.040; 16.5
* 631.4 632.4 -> -0.002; 16.4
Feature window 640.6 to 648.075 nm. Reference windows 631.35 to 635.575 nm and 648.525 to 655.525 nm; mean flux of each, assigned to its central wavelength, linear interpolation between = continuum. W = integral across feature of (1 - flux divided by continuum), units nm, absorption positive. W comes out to 0.130 nm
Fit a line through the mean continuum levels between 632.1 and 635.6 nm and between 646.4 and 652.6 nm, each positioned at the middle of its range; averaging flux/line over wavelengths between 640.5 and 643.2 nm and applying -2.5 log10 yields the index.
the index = 0.02 mag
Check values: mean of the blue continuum 16.4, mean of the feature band 15.9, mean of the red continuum 16.1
